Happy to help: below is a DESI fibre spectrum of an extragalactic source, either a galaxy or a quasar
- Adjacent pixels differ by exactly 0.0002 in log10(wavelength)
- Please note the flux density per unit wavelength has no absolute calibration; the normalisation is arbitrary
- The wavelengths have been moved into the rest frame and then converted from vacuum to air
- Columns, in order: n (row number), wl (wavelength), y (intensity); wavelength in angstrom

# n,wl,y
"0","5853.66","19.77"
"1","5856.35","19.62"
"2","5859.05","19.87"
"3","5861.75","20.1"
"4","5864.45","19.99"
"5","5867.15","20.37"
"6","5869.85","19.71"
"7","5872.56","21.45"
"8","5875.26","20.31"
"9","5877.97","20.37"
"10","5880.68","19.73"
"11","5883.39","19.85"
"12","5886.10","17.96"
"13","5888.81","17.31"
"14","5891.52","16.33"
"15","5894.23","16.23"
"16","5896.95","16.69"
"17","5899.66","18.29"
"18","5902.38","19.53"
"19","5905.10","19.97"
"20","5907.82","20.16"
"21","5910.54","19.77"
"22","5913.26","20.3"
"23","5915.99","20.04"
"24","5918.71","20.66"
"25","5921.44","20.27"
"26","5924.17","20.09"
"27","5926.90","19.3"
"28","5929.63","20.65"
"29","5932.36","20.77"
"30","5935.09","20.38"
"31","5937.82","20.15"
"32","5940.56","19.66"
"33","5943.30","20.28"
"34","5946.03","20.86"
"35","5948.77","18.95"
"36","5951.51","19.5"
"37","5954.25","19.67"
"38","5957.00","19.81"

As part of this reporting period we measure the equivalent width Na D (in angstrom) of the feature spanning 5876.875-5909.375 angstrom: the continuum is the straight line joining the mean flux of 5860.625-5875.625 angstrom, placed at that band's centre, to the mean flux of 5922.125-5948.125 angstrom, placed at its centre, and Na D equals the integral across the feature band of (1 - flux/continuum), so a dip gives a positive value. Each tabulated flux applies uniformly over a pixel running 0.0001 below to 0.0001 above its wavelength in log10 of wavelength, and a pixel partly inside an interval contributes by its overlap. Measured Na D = 2.8 angstrom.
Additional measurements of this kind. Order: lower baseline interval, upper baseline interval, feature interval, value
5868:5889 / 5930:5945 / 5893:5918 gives 1.2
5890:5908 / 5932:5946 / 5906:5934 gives -1.4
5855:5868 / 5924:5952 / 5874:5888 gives 0.3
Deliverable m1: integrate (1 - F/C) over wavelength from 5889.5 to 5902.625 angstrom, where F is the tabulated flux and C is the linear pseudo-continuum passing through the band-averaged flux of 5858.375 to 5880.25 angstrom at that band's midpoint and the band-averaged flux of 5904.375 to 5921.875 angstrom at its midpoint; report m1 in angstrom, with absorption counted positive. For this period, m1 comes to 1.9 angstrom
